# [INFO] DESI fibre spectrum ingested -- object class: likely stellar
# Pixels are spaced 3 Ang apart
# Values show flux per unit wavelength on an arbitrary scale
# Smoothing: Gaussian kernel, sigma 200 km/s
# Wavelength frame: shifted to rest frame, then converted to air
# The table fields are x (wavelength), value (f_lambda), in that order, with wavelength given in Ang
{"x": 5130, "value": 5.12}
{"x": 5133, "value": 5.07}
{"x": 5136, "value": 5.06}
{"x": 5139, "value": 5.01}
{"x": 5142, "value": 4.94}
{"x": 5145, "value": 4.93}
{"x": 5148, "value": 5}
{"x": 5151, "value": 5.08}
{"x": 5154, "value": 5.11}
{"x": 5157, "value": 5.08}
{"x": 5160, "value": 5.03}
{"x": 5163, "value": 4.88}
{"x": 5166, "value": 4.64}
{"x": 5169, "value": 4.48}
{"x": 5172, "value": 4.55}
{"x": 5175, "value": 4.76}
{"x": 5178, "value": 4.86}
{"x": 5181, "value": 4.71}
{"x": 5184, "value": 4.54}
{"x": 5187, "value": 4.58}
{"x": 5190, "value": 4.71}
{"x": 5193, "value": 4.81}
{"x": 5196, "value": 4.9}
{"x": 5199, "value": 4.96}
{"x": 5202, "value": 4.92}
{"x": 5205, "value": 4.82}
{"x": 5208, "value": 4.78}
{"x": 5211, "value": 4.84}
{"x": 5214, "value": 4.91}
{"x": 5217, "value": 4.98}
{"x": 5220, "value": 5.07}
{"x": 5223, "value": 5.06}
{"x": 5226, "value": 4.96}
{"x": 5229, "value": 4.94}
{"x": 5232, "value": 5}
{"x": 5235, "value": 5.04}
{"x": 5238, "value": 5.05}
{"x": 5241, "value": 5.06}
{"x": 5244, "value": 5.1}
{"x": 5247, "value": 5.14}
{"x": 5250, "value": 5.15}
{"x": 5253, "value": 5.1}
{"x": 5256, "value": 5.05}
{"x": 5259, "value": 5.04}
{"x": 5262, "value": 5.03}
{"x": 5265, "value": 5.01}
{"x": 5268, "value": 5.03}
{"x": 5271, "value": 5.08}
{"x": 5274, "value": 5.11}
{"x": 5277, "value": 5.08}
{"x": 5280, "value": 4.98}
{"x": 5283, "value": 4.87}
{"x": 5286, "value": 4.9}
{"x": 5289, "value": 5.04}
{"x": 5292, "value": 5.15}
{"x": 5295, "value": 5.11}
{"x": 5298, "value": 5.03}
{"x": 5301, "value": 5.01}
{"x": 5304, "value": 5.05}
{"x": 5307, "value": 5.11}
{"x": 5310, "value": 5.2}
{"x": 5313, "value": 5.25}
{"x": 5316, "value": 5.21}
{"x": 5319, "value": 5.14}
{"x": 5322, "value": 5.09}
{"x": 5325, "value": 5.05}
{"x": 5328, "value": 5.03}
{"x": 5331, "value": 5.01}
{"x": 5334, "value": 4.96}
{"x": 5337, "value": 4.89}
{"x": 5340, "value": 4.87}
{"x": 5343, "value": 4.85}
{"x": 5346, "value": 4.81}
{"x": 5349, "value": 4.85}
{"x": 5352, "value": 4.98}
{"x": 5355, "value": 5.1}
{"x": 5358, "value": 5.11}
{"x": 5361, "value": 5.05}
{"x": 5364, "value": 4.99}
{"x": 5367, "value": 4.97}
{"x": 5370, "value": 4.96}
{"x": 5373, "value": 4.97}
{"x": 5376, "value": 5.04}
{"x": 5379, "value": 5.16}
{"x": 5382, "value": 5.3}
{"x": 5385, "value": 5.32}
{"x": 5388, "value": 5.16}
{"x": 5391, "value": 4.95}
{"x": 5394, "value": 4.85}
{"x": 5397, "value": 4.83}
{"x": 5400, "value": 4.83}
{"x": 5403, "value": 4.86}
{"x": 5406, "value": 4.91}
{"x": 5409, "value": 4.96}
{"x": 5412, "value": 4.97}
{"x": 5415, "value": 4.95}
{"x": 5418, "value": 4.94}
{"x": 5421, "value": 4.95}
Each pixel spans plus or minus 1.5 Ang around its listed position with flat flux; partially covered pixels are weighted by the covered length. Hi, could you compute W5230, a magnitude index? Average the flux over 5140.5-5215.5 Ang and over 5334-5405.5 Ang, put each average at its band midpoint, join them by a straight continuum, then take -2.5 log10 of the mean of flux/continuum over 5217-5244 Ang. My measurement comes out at -0.03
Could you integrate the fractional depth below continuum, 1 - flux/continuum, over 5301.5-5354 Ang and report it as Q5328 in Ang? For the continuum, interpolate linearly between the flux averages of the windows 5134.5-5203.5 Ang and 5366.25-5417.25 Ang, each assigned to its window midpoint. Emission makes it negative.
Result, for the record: -0.7 Ang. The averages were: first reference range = 4.85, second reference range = 5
